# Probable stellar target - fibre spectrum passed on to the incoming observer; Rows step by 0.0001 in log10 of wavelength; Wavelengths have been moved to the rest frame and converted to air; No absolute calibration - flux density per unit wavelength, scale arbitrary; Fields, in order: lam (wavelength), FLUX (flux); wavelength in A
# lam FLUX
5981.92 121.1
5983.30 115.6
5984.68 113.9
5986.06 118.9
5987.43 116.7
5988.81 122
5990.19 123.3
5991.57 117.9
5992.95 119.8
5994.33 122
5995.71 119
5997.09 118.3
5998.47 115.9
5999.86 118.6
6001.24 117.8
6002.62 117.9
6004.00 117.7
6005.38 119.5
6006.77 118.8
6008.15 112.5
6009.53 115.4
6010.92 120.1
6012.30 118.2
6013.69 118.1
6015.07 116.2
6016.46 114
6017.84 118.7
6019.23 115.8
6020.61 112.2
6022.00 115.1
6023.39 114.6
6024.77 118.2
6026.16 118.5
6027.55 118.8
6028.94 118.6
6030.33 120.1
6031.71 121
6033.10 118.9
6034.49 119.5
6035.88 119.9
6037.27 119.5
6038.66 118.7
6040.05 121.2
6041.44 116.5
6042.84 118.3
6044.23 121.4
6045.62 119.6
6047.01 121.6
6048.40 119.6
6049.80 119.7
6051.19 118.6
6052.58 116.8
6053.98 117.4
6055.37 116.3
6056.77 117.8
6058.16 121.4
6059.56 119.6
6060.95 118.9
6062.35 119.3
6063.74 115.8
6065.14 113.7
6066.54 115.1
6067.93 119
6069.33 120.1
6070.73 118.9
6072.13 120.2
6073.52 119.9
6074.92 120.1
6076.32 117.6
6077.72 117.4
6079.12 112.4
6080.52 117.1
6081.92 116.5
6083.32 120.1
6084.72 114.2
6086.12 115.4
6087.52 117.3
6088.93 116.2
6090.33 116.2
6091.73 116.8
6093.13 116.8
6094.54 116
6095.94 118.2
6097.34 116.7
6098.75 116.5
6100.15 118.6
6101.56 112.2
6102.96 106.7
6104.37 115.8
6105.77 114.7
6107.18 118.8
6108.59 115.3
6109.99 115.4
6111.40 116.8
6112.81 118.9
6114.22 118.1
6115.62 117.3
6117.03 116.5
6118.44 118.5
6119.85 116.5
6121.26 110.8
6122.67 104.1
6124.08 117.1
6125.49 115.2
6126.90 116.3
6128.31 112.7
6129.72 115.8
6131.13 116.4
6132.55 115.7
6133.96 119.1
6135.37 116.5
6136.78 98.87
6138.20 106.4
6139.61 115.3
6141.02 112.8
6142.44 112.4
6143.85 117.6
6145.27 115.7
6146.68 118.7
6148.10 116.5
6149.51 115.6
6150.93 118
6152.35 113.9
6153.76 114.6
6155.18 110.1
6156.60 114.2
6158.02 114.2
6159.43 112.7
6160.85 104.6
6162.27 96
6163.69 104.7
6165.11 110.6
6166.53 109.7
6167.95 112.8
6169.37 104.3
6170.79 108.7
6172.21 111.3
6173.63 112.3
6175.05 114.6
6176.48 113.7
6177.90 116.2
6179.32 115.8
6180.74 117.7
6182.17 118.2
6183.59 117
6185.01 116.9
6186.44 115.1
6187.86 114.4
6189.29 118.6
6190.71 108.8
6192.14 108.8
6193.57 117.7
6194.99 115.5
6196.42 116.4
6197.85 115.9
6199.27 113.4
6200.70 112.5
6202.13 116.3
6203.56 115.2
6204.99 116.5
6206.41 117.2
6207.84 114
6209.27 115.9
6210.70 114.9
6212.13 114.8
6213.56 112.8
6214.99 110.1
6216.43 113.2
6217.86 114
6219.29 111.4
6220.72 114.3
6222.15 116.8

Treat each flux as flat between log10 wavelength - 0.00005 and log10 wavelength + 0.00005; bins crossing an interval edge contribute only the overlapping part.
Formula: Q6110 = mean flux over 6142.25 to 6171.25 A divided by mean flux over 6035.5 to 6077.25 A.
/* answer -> 0.9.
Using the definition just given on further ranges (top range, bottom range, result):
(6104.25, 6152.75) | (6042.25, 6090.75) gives 0.97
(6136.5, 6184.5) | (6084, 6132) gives 0.97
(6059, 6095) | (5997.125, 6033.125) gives 1.00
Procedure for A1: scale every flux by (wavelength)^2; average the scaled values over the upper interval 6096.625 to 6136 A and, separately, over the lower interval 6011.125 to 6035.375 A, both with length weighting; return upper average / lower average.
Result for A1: 1.0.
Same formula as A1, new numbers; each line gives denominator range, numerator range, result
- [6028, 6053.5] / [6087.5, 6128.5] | 0.99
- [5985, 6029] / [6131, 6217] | 1.02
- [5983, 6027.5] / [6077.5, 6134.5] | 1.02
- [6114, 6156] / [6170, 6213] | 1.02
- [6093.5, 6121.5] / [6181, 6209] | 1.02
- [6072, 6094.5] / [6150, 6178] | 0.97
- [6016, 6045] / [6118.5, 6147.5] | 1.00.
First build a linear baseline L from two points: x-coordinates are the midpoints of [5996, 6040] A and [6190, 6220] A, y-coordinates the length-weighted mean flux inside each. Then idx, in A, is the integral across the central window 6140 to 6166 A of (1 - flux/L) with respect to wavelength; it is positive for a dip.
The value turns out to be 0.6 A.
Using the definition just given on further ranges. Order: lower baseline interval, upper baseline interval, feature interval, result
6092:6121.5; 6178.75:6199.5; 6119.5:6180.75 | 1.66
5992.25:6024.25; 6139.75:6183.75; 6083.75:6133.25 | -0.56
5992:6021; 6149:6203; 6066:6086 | -0.36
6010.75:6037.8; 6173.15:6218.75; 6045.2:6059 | -0.19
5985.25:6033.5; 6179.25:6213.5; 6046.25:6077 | -0.34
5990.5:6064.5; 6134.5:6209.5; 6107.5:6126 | -0.05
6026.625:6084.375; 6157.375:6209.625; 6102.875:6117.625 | 0.00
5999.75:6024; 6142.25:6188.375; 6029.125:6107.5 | -1.61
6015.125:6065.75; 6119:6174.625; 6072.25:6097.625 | -0.28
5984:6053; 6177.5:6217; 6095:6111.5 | 0.18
